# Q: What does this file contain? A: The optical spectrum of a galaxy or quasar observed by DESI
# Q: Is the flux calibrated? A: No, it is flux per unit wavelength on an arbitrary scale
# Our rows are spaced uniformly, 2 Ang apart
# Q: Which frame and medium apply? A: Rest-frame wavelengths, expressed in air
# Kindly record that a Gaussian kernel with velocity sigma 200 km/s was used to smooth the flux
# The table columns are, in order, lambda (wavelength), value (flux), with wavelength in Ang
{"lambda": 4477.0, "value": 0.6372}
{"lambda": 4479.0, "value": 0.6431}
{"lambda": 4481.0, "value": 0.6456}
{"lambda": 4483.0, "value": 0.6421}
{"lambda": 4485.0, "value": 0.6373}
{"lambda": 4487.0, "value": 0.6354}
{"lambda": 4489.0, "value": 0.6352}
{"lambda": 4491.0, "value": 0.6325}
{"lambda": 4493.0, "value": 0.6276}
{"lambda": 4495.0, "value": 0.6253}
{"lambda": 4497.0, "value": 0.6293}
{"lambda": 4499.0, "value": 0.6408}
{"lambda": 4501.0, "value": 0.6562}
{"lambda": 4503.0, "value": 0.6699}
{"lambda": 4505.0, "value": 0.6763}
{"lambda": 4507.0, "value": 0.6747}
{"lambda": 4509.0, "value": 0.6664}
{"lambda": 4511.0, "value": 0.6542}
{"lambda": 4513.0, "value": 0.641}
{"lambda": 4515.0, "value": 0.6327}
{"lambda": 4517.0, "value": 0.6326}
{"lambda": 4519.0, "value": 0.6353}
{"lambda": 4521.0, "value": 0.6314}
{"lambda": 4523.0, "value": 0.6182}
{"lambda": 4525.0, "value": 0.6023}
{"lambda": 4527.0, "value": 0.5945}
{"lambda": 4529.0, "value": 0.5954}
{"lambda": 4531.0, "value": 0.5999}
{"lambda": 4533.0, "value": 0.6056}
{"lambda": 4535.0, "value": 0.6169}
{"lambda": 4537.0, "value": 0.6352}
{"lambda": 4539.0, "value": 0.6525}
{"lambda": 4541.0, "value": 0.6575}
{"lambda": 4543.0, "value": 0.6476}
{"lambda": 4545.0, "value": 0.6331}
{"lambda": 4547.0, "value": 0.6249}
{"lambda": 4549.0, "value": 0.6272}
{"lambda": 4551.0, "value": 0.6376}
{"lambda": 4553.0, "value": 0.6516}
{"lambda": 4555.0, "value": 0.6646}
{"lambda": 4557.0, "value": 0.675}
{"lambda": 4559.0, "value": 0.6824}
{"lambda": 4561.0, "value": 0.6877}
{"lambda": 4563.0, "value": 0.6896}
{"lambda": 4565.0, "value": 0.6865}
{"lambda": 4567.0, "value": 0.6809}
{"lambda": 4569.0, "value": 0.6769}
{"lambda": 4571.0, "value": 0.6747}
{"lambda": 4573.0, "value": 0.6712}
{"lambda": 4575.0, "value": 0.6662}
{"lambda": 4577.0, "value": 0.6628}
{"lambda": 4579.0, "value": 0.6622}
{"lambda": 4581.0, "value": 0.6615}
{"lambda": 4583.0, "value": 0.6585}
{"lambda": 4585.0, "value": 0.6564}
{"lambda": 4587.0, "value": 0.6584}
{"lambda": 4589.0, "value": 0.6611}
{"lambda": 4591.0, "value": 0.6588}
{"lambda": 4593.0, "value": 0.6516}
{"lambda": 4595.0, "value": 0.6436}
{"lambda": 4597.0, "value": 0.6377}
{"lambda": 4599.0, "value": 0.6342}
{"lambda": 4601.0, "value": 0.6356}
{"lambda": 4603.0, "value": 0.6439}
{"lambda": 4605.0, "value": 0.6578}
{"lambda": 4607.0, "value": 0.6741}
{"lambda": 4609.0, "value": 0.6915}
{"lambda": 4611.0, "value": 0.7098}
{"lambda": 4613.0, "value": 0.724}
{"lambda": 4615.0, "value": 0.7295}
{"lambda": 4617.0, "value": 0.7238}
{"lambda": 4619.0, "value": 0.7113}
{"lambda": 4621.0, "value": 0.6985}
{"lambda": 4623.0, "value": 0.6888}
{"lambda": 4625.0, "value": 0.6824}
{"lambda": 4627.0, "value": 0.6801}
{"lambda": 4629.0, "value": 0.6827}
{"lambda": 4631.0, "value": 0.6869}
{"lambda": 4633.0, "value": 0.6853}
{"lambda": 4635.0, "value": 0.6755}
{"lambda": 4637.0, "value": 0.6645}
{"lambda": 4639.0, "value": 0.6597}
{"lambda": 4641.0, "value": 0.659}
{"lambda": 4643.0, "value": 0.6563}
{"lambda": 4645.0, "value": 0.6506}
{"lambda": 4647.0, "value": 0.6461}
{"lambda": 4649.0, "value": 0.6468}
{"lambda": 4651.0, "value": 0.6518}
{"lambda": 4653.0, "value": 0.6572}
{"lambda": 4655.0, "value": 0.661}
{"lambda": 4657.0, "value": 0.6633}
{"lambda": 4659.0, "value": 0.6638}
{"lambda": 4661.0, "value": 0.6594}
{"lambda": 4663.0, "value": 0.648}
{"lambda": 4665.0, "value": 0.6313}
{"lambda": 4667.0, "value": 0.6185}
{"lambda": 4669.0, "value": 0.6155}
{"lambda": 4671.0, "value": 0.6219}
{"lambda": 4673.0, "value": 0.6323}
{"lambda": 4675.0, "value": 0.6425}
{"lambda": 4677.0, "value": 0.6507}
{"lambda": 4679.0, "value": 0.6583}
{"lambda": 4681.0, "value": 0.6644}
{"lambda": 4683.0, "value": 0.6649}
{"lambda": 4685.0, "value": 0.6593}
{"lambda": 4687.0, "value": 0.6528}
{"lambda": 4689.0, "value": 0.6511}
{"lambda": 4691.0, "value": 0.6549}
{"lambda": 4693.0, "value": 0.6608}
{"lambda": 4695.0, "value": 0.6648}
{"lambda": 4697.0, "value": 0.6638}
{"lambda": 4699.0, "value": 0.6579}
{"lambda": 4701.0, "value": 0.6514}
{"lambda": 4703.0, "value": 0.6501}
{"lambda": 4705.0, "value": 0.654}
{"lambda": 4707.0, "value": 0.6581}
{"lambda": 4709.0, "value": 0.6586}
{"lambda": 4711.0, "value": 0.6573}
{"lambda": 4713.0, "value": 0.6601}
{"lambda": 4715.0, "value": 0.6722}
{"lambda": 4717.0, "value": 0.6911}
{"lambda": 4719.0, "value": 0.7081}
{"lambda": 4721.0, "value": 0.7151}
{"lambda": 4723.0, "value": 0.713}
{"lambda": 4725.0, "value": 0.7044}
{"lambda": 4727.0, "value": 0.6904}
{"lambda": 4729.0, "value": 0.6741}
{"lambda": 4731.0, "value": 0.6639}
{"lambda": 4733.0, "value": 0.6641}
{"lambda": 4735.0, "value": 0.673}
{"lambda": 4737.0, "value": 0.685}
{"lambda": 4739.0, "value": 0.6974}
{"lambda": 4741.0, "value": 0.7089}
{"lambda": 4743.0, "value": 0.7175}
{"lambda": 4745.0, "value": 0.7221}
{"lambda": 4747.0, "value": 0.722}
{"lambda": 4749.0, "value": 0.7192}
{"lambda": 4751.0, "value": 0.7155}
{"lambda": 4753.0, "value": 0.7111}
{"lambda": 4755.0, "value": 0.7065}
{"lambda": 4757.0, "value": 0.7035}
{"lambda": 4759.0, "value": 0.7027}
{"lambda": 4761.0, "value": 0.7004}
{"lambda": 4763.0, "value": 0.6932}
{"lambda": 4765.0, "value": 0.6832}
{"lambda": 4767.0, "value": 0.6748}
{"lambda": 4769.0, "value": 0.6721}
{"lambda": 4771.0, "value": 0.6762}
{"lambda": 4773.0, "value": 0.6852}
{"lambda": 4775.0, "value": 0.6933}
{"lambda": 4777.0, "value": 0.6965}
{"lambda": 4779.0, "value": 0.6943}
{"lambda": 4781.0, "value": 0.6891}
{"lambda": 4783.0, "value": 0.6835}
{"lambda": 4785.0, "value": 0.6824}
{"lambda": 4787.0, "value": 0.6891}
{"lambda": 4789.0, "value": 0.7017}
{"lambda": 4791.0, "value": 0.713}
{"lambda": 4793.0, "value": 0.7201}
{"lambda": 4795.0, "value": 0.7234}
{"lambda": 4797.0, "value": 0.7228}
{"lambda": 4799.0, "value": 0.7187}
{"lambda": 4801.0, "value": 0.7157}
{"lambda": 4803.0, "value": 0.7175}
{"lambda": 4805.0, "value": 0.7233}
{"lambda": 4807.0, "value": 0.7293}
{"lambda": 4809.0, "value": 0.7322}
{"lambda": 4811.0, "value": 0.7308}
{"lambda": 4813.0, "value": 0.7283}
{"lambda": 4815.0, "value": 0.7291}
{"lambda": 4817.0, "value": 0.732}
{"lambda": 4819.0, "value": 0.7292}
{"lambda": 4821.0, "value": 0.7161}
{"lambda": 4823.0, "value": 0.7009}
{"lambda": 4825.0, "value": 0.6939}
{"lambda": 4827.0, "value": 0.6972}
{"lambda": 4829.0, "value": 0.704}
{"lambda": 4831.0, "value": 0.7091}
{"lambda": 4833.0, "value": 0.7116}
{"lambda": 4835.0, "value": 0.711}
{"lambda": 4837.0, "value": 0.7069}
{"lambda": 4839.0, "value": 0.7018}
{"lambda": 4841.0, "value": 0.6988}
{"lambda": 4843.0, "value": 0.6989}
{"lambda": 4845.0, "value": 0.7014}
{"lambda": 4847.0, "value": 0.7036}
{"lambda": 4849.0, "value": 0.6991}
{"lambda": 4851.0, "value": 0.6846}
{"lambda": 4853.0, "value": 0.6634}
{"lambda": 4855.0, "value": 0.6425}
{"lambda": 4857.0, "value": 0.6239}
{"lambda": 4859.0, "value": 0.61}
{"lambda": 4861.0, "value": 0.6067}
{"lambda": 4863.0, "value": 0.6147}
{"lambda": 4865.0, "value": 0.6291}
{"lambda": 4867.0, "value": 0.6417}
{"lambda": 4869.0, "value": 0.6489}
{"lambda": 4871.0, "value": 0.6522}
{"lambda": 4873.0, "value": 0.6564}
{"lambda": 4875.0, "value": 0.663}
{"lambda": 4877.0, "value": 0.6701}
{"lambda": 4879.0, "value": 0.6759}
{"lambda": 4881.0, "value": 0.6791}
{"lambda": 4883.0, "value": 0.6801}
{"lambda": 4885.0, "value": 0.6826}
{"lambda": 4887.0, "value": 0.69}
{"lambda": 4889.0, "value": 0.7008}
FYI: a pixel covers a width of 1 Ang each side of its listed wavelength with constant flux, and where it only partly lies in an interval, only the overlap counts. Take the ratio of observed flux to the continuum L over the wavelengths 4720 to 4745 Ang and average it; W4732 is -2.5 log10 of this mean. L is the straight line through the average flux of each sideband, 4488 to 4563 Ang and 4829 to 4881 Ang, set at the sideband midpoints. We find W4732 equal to -0.06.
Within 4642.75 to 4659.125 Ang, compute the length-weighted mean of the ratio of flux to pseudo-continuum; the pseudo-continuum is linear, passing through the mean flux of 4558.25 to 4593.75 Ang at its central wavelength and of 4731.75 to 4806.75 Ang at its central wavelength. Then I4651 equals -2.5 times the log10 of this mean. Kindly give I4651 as 0.04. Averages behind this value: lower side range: 0.669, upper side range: 0.701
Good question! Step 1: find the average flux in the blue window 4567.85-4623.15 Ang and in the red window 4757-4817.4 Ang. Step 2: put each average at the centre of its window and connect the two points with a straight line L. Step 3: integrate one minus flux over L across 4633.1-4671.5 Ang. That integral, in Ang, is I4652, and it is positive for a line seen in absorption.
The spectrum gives 1.72 Ang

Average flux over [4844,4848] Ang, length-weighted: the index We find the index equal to 0.703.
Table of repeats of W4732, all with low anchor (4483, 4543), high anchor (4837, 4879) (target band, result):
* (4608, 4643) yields -0.076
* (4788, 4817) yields -0.102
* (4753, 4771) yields -0.061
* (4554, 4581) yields -0.059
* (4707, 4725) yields -0.054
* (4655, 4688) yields 0.001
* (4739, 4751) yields -0.100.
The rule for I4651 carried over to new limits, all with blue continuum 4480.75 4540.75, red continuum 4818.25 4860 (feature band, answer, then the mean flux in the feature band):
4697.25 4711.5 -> 0.02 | 0.656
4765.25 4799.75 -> -0.02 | 0.696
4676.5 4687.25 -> 0.01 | 0.659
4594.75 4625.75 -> -0.05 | 0.681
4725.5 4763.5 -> -0.04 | 0.699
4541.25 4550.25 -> 0.01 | 0.635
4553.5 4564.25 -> -0.06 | 0.679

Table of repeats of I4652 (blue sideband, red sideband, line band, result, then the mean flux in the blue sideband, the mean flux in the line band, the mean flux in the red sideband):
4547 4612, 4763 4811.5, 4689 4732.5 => 1.0 Ang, 0.663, 0.672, 0.702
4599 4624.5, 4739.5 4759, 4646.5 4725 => 4.8 Ang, 0.688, 0.658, 0.713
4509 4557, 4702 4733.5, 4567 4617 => -1.7 Ang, 0.632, 0.668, 0.677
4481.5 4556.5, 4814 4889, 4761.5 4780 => -0.4 Ang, 0.637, 0.686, 0.68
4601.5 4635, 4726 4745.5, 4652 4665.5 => 0.7 Ang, 0.691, 0.656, 0.689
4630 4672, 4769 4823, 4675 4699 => 0.3 Ang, 0.653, 0.658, 0.71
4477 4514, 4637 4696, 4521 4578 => 0.1 Ang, 0.646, 0.647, 0.651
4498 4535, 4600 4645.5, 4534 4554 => 0.3 Ang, 0.634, 0.638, 0.682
